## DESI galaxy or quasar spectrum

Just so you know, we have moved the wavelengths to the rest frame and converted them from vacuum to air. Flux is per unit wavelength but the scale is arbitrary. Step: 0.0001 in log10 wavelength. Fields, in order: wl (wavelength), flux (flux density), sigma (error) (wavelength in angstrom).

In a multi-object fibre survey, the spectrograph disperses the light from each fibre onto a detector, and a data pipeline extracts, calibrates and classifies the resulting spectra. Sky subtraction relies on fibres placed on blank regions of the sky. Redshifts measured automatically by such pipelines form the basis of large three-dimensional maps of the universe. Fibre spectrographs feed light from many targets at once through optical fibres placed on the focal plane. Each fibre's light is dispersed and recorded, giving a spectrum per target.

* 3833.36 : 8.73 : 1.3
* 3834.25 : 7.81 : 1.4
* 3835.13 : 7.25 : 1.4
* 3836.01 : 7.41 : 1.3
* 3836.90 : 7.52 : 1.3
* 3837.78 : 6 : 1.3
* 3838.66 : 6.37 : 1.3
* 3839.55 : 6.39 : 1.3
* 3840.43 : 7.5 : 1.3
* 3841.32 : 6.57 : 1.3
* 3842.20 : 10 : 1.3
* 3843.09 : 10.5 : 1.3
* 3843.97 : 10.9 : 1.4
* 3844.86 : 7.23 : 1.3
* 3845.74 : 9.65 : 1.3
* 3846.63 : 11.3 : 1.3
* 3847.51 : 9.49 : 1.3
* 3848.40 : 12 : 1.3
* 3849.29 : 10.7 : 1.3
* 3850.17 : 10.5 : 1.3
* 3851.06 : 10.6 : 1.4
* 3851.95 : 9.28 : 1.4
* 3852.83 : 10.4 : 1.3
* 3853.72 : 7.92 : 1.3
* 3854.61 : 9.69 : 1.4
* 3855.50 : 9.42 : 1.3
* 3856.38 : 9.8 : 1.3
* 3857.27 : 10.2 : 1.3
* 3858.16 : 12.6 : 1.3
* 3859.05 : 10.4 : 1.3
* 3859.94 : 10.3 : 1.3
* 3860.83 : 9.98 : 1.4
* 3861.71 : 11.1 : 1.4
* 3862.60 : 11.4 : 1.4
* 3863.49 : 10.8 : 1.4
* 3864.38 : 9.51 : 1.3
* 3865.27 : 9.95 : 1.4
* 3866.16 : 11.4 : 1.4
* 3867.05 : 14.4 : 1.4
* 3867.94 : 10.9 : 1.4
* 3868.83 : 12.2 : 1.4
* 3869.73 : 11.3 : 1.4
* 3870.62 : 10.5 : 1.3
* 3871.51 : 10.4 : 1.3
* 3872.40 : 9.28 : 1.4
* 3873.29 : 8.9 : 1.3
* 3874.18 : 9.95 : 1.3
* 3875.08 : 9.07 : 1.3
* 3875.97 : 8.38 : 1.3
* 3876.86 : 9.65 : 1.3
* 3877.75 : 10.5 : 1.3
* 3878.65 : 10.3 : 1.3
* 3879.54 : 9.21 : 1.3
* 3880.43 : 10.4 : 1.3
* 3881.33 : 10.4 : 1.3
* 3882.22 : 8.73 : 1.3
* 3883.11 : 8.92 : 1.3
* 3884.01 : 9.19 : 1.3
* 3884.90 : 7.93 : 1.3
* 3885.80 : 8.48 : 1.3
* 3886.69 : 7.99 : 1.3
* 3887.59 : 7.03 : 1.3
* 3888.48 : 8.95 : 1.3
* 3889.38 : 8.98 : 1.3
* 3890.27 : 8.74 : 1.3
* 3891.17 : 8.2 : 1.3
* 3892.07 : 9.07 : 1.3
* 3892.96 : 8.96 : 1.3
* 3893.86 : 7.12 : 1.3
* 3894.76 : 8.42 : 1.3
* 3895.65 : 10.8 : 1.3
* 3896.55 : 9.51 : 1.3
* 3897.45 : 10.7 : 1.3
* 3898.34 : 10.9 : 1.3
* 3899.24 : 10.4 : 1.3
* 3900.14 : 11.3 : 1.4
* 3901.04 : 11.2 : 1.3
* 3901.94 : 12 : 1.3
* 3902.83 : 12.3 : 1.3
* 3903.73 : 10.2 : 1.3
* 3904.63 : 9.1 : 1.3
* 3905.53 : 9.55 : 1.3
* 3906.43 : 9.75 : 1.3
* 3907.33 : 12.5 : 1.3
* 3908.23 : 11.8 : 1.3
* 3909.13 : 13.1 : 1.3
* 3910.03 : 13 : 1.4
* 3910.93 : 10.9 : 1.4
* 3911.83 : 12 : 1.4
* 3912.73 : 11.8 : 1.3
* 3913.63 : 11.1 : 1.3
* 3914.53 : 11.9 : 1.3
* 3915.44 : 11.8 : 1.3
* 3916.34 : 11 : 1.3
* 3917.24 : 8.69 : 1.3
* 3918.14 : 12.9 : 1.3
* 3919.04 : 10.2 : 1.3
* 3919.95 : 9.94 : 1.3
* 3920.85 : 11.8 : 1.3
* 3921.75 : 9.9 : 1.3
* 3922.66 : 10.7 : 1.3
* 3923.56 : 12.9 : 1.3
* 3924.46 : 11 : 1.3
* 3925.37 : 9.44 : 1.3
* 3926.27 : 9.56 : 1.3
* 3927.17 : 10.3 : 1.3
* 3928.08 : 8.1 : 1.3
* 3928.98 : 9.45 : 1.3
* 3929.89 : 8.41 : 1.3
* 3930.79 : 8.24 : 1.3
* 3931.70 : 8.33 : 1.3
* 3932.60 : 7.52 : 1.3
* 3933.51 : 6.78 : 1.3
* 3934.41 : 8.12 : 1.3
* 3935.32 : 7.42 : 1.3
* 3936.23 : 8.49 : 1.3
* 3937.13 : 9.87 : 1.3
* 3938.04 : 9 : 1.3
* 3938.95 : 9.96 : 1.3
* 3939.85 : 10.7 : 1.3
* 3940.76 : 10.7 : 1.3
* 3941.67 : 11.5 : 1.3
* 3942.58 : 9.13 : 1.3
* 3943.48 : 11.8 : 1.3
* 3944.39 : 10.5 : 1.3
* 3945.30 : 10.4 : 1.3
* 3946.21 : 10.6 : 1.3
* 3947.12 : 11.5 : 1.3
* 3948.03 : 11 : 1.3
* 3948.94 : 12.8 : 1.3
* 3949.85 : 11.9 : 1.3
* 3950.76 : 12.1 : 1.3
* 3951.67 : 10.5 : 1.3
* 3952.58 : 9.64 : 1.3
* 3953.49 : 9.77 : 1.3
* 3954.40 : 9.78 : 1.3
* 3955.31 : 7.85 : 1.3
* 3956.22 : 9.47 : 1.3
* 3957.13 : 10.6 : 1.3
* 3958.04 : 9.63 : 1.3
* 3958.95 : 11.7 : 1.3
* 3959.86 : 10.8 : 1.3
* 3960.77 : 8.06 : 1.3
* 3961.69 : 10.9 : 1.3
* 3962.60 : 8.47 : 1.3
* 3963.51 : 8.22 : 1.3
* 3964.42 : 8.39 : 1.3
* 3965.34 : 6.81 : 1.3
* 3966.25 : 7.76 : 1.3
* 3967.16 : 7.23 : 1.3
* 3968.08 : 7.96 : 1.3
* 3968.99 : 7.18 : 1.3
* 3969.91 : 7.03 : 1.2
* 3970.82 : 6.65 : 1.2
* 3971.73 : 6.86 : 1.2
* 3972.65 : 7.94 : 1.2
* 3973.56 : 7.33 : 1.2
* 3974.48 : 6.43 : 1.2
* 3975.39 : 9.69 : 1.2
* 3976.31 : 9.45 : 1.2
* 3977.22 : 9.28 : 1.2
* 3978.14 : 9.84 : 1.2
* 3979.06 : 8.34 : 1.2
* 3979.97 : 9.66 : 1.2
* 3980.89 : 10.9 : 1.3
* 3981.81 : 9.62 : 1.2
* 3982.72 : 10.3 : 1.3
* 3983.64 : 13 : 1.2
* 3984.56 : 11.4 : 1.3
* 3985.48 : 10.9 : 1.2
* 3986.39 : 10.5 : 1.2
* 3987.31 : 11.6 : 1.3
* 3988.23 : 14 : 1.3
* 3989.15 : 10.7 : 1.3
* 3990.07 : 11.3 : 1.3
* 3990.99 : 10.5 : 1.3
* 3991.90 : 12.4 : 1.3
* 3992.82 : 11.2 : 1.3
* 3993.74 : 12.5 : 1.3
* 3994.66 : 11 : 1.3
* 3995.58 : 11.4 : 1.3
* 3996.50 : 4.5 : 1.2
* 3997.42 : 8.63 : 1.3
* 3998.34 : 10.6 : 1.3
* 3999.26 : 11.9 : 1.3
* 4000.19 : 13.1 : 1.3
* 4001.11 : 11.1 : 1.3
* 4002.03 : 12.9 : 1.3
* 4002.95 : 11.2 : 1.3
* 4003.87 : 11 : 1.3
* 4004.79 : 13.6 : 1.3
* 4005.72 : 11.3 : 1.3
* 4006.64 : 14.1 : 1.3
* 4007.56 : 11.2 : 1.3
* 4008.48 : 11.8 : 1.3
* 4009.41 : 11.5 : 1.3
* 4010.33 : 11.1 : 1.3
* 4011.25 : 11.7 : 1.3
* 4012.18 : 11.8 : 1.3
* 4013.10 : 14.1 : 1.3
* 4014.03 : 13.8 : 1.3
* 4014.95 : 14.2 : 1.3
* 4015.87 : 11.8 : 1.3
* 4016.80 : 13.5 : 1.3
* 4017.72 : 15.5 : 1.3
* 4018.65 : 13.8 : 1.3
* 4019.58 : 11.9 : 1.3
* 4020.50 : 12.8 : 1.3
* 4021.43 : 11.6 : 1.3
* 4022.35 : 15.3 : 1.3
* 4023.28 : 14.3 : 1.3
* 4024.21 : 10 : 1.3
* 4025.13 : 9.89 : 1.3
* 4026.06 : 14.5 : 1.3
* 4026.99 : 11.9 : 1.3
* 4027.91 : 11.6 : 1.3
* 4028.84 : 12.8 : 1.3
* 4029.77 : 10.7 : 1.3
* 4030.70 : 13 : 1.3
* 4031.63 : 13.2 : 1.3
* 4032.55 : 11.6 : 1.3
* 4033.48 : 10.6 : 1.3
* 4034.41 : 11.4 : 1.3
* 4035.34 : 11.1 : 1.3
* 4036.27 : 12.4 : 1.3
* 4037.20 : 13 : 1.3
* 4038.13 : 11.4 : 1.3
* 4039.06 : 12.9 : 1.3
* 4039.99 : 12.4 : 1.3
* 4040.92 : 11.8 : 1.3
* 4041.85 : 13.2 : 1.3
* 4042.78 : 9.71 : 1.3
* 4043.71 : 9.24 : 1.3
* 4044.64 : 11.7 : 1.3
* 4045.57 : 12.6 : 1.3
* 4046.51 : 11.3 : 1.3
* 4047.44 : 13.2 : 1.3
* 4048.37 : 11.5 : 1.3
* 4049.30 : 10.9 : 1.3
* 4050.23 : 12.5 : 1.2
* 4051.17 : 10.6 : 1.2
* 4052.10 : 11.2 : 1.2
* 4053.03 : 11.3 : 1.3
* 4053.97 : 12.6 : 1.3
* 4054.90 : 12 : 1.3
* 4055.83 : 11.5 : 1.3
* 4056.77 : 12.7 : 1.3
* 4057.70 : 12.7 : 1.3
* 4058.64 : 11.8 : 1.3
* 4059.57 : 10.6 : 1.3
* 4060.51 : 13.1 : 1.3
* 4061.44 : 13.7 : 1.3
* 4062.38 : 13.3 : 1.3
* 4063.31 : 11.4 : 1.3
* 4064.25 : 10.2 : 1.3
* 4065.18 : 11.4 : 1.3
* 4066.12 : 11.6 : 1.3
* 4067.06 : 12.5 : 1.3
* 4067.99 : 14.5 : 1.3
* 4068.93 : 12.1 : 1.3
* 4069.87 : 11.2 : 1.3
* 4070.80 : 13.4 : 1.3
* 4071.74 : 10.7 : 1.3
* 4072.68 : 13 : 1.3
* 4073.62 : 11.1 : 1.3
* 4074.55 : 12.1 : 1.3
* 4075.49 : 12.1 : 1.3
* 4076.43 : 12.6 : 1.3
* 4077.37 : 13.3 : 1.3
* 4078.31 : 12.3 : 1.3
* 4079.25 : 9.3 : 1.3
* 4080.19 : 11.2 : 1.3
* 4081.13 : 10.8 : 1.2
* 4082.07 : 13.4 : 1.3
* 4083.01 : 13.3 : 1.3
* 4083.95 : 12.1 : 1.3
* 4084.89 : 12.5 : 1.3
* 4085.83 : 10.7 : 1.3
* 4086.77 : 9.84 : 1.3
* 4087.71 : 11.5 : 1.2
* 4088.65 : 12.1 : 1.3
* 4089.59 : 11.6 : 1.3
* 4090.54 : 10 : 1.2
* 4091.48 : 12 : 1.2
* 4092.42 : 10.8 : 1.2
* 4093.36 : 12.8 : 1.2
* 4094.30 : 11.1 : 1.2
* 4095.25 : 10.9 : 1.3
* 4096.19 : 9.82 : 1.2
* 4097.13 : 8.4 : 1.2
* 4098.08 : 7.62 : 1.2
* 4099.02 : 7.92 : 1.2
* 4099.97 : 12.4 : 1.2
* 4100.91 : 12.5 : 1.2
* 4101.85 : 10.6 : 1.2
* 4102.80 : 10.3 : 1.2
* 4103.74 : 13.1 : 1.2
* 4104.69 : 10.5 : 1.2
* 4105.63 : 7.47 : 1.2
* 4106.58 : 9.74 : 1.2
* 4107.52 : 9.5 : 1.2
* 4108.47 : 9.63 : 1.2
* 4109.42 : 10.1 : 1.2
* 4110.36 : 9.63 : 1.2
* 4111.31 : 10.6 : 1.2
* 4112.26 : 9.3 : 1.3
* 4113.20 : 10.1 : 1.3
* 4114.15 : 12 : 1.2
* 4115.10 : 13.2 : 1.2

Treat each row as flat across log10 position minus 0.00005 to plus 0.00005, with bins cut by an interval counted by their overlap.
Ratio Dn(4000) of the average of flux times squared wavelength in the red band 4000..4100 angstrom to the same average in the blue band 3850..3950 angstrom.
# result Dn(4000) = 1.3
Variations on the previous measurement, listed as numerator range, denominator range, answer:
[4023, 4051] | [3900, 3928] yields 1.14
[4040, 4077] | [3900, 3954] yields 1.22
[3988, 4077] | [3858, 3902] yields 1.31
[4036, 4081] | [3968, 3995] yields 1.25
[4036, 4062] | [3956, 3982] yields 1.43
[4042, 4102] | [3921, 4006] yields 1.23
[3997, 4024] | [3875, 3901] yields 1.43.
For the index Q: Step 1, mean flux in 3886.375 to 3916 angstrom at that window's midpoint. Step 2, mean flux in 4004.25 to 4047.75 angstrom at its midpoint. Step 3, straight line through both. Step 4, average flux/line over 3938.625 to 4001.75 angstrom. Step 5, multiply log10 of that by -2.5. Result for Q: 0.15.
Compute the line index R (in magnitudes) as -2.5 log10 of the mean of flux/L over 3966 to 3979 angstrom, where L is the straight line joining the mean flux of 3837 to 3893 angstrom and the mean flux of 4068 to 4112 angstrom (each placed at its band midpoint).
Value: 0.29 mag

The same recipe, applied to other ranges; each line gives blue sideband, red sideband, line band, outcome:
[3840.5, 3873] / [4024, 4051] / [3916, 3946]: 0.12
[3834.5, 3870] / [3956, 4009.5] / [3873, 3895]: 0.10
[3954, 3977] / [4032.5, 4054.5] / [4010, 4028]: -0.20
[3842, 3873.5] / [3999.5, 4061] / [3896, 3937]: 0.07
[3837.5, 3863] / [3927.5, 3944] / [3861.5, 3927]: -0.11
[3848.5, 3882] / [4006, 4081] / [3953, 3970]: 0.26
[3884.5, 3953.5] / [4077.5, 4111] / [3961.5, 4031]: -0.04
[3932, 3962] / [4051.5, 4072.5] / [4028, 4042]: -0.04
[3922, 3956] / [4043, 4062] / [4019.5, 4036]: -0.07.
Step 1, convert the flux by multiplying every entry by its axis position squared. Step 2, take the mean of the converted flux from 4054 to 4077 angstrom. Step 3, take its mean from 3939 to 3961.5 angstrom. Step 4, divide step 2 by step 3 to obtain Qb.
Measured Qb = 1.22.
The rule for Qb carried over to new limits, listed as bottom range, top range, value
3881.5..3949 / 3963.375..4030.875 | 1.13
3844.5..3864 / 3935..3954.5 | 1.07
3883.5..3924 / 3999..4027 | 1.28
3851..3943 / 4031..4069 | 1.28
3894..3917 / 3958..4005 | 0.93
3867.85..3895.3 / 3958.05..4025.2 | 1.22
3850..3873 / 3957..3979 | 0.85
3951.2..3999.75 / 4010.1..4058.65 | 1.31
